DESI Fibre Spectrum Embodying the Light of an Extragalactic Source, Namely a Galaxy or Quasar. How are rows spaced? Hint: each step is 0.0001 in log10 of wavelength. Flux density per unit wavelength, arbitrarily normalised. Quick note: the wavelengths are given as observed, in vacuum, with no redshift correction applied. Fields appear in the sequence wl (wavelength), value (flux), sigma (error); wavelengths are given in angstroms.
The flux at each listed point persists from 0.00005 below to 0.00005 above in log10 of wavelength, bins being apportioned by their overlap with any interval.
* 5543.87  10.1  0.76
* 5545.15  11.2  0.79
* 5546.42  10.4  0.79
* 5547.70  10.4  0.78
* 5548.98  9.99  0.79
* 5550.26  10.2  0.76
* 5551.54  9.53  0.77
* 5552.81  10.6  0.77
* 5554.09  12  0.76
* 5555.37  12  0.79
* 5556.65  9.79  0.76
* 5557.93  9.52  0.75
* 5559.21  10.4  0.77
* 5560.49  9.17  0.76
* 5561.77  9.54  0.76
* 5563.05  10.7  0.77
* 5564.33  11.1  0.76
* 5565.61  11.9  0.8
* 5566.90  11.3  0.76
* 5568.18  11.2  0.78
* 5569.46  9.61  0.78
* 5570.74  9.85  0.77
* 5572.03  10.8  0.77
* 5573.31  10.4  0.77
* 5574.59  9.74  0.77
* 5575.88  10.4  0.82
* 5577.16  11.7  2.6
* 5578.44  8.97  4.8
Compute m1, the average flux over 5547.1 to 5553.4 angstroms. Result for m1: 10.1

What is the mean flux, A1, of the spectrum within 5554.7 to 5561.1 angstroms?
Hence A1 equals 10.2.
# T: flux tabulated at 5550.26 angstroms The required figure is 10.2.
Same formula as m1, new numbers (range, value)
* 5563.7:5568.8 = 11.4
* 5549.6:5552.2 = 9.89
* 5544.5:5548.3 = 10.7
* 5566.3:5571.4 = 10.5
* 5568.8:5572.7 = 10.1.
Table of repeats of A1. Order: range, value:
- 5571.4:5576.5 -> 10.3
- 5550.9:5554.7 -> 10.7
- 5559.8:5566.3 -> 10.5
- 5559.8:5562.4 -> 9.38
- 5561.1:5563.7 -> 10.1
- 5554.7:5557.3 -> 10.9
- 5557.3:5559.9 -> 9.95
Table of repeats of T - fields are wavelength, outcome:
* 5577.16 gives 11.7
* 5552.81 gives 10.6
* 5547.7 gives 10.4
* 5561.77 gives 9.54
